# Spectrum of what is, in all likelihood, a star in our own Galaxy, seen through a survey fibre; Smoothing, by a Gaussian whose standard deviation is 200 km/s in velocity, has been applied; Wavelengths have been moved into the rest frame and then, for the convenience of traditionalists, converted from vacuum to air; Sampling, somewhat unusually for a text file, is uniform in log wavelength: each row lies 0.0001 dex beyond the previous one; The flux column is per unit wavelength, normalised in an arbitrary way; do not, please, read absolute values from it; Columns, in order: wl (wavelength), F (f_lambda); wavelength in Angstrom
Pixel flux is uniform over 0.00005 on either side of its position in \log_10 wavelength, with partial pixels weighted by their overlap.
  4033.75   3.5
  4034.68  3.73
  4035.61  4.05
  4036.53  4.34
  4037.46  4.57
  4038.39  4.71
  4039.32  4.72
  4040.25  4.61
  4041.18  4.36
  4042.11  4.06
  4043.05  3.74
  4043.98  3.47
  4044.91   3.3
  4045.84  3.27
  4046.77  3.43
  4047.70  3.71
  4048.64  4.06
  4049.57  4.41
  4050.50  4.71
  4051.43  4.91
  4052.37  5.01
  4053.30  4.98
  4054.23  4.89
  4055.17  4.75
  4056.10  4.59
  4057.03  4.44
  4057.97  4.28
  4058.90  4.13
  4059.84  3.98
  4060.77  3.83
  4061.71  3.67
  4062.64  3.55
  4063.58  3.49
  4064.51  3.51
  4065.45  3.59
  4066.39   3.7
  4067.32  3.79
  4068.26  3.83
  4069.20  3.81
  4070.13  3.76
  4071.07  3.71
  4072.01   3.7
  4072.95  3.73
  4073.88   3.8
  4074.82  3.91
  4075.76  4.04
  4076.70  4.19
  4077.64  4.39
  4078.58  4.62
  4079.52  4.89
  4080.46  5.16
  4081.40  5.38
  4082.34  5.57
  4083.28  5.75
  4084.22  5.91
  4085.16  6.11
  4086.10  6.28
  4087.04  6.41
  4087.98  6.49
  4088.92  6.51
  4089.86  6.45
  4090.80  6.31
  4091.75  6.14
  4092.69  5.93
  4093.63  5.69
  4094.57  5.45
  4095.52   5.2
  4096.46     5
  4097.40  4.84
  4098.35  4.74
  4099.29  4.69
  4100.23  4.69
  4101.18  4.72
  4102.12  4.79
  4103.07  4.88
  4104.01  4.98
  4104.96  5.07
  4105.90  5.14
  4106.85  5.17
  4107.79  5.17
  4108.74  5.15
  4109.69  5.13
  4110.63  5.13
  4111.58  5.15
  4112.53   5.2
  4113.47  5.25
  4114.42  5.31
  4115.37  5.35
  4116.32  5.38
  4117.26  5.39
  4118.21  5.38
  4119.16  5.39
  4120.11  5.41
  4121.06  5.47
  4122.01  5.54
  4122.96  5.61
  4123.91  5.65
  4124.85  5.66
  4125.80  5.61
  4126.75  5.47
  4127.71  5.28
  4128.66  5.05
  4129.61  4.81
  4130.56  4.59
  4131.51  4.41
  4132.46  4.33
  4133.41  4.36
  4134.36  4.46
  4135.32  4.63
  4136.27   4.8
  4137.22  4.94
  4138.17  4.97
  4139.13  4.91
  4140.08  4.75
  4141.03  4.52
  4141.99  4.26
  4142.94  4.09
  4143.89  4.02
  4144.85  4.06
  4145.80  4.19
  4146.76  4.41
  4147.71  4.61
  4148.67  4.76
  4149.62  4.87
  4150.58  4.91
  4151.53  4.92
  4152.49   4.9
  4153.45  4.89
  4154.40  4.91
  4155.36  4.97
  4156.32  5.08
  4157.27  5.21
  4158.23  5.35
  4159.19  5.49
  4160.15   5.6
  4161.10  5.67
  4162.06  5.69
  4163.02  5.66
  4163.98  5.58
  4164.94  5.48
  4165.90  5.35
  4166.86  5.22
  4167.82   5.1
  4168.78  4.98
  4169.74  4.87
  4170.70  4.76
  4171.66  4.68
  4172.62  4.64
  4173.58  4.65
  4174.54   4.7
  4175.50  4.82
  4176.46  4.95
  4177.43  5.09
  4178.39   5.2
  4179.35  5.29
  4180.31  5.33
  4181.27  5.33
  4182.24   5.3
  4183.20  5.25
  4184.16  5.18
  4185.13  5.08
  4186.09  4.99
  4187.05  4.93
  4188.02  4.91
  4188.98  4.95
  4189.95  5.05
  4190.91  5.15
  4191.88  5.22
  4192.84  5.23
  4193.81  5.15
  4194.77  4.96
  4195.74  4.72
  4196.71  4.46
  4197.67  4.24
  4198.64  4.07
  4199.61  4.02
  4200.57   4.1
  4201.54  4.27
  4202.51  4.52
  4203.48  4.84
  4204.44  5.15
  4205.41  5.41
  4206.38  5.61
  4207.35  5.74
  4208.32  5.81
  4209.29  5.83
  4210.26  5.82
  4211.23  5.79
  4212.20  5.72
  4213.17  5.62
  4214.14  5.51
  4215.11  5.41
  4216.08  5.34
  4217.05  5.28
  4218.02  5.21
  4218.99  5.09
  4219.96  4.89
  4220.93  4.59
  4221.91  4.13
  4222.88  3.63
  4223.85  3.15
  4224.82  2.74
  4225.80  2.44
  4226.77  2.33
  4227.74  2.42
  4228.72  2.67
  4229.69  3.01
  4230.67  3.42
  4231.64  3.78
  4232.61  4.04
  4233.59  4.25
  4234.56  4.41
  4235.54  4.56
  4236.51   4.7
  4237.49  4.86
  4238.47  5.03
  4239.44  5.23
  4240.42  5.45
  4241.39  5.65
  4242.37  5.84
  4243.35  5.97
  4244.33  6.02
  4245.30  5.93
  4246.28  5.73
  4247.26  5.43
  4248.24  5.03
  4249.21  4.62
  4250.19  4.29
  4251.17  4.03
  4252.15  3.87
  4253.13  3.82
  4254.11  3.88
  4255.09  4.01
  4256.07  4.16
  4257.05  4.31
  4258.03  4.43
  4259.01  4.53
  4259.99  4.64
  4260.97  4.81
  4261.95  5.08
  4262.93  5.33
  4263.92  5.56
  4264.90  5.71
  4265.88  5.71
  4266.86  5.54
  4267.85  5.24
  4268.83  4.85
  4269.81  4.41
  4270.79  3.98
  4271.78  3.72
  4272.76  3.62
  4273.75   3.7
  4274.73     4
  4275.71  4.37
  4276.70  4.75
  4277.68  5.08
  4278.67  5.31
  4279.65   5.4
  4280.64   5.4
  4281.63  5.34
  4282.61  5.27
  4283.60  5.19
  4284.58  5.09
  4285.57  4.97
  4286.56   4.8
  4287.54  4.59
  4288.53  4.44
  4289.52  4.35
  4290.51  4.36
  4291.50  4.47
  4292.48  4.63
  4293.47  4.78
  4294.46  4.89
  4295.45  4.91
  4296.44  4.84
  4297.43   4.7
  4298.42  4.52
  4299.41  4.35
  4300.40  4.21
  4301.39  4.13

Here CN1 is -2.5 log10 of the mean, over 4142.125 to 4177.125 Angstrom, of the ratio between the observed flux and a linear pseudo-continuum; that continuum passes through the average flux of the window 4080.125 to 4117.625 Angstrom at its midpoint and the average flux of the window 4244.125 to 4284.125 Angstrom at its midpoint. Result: 0.05 mag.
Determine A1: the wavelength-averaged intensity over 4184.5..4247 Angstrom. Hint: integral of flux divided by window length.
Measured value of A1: 4.75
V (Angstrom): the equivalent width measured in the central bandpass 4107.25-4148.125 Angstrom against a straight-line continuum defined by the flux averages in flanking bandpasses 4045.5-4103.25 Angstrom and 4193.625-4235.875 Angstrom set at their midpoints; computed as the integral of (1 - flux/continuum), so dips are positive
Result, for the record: -3.1 Angstrom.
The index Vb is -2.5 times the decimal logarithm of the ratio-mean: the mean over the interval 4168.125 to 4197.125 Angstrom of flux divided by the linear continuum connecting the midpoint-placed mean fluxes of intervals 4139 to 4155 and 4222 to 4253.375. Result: -0.12 mag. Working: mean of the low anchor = 4.58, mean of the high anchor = 4.33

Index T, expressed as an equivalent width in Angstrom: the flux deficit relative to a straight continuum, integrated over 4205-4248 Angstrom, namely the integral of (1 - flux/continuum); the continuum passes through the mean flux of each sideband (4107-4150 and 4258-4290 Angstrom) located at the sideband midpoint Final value 1.0 Angstrom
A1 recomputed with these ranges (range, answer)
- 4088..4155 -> 5.06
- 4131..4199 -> 4.91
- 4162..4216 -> 5.09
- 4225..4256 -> 4.39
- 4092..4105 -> 5.07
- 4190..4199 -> 4.82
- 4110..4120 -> 5.3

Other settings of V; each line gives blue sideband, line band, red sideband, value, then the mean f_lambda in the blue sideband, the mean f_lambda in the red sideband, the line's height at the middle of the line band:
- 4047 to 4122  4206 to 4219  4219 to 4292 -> -2.7 Angstrom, 4.85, 4.55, 4.63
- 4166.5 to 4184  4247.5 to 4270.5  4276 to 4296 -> 1.1 Angstrom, 5.01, 4.89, 4.92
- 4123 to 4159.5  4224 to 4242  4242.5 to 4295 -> 3.2 Angstrom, 4.83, 4.79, 4.8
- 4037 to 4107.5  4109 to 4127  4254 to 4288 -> -2.8 Angstrom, 4.64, 4.78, 4.67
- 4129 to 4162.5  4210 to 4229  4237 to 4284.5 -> 1.8 Angstrom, 4.78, 4.88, 4.84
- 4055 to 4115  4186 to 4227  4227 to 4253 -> -1.4 Angstrom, 4.83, 4.59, 4.64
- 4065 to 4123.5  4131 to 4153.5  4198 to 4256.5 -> 1.5 Angstrom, 5.06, 4.63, 4.9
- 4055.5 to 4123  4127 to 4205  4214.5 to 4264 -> -3.2 Angstrom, 4.9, 4.49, 4.69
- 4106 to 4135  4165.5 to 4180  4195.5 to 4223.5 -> 0.3 Angstrom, 5.17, 4.99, 5.06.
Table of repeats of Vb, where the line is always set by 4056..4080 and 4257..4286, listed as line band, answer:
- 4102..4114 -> -0.23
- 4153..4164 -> -0.22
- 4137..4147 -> -0.04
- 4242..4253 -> -0.08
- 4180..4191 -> -0.15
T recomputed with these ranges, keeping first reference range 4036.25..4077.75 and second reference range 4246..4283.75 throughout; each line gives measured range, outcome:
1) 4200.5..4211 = -1.66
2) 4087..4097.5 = -4.28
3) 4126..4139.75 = -1.59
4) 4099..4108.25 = -1.58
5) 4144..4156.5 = -0.98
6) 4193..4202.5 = 0.06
